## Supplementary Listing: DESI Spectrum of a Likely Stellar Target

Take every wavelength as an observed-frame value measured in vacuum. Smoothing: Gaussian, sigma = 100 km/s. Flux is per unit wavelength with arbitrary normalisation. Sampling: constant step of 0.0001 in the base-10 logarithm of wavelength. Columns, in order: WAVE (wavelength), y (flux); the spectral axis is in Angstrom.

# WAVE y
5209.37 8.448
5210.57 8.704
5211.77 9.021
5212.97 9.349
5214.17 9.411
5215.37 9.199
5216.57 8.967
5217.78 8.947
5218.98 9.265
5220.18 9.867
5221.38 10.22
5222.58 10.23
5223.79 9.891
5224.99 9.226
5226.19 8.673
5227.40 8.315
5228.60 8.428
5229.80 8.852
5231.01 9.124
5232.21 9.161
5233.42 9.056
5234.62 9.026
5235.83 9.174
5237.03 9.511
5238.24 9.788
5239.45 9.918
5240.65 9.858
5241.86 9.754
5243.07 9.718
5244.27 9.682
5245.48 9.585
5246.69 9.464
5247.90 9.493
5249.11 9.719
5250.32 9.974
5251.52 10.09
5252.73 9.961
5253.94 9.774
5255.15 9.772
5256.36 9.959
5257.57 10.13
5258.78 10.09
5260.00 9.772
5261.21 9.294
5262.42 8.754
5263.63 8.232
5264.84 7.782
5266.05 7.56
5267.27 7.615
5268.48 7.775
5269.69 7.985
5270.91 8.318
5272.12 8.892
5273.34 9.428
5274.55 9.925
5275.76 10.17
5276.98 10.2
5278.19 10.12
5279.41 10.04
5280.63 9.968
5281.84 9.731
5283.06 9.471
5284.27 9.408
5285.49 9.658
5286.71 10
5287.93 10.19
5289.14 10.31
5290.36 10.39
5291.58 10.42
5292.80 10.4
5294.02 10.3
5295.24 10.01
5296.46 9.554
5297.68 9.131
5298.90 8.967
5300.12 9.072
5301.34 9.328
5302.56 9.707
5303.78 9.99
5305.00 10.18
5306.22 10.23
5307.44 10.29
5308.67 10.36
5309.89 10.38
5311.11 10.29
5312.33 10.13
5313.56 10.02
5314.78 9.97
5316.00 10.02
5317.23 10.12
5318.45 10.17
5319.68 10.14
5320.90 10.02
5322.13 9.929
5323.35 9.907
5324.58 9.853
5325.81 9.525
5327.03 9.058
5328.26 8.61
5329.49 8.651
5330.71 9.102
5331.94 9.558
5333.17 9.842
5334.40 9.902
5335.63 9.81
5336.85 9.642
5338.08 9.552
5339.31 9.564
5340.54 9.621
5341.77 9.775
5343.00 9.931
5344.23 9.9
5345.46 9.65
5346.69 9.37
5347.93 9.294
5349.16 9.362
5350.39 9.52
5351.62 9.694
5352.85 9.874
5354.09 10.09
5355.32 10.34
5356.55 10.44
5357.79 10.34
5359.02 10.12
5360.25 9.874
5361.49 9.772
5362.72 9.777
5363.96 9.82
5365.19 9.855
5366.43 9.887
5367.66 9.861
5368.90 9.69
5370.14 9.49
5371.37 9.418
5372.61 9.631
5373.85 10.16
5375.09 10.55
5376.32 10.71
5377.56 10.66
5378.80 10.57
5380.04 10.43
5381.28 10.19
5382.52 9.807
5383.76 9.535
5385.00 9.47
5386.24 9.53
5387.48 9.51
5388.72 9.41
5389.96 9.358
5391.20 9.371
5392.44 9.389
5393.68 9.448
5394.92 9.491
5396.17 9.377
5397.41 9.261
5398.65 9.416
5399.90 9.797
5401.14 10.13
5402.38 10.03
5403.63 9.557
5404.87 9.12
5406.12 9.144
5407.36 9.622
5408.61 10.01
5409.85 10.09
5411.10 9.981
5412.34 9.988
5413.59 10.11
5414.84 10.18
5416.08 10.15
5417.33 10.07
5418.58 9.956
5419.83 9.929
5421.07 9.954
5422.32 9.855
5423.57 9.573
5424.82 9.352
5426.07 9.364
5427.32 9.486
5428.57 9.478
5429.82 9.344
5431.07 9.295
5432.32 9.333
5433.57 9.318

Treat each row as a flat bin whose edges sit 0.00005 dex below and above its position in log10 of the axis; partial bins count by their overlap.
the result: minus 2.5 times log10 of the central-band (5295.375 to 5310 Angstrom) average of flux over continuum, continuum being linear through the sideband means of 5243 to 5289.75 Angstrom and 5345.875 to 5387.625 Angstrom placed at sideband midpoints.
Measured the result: -0.02 mag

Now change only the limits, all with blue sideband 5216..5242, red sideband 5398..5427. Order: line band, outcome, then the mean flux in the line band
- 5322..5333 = 0.03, 9.35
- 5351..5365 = -0.04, 10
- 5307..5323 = -0.07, 10.1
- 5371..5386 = -0.04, 10.1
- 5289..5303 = -0.03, 9.78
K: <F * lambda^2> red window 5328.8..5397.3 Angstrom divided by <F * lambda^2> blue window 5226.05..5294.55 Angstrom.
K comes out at 1.1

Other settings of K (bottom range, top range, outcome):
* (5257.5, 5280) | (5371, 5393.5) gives 1.14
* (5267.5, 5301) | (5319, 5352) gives 1.02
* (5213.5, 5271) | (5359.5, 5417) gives 1.12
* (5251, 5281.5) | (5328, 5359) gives 1.08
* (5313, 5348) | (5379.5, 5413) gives 1.02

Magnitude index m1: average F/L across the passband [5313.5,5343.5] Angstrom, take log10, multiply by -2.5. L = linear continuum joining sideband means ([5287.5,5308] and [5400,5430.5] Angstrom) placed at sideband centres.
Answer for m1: 0.02 mag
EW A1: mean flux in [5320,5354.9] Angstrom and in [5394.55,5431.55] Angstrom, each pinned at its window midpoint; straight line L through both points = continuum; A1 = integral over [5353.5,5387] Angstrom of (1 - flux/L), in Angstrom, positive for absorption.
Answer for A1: -1.2 Angstrom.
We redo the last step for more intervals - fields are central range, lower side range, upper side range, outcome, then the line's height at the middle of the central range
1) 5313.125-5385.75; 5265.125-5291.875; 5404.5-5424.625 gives -1.36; 9.64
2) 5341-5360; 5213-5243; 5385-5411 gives -0.70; 9.5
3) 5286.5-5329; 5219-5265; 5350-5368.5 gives -0.73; 9.74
